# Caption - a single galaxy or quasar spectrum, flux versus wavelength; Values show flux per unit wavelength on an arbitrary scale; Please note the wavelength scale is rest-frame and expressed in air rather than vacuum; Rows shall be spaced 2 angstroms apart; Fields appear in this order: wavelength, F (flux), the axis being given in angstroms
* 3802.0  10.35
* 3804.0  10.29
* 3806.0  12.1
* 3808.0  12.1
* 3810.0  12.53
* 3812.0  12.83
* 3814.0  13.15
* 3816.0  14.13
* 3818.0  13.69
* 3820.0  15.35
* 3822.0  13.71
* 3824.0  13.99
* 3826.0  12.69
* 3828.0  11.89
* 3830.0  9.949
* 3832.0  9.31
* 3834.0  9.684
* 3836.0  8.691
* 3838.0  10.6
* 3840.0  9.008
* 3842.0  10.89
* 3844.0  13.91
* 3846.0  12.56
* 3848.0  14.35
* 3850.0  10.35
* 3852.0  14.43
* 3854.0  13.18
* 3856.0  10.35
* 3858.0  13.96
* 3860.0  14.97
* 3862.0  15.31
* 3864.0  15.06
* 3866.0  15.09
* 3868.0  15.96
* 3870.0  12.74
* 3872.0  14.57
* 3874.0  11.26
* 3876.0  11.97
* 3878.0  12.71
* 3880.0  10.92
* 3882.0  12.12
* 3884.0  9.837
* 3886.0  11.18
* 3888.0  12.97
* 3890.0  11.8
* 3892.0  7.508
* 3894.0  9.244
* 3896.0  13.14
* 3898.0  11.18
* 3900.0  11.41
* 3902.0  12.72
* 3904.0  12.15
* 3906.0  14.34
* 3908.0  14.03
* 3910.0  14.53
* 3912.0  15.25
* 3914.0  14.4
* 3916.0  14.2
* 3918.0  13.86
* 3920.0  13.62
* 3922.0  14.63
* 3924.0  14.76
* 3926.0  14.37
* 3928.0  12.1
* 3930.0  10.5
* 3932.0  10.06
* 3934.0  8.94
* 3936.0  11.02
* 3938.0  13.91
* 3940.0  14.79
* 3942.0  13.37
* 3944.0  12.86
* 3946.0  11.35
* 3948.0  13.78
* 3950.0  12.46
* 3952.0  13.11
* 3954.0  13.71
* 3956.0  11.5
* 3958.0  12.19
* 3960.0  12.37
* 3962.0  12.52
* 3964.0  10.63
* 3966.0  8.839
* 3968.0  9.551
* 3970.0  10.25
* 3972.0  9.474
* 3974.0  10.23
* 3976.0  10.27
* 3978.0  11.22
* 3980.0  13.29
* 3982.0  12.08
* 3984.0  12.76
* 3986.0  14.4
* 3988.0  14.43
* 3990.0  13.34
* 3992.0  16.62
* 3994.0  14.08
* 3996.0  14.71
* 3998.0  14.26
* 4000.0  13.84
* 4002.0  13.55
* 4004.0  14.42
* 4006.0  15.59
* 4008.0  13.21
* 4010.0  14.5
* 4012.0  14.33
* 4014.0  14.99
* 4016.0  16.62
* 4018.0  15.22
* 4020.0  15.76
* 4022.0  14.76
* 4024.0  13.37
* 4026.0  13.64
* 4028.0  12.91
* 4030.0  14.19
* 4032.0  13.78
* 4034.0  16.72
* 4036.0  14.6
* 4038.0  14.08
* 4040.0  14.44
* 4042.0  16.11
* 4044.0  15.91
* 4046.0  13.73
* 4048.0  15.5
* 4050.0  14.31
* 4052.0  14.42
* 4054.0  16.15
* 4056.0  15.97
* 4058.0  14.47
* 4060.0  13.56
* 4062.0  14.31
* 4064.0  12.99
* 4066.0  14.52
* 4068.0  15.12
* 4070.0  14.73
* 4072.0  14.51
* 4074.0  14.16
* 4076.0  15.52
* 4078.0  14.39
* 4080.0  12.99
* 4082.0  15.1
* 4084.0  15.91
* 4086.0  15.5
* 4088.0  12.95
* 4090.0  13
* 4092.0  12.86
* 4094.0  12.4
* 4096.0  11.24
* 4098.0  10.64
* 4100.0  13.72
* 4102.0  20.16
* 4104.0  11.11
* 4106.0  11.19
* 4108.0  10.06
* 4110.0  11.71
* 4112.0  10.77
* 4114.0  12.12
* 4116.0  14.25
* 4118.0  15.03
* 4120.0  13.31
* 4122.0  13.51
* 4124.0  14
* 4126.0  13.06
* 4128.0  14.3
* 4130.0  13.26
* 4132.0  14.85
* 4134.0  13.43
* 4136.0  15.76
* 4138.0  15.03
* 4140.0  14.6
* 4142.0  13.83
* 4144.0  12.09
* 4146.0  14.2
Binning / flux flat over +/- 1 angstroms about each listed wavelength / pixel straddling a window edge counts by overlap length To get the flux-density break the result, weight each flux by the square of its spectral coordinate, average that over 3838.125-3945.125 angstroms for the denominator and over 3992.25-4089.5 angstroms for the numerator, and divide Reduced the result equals 1.24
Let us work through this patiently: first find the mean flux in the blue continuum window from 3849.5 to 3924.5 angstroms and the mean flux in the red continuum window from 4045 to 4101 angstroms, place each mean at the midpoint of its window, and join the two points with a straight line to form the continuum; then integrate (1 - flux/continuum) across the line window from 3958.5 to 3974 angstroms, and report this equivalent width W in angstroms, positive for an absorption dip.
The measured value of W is 3.32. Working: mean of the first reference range 12.9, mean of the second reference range 14.1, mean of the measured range 10.6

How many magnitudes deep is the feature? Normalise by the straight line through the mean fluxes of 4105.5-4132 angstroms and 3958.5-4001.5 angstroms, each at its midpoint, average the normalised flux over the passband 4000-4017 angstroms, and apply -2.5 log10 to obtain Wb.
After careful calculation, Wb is -0.17 mag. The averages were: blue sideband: 12.4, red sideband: 12.9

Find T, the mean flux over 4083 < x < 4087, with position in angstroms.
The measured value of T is 15.7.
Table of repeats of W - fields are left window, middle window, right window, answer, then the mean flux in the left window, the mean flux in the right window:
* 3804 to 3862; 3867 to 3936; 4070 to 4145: 0.9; 12.3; 13.6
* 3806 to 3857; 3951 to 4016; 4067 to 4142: 0.6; 12.1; 13.7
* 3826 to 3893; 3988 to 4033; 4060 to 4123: -4.8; 12.1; 13.5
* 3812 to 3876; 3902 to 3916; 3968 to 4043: -0.9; 12.7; 13.8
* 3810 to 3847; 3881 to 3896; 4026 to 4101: 2.1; 12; 14.2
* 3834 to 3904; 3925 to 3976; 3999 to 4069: 6.3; 12.2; 14.6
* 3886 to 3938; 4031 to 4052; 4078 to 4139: -2.8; 12.5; 13.5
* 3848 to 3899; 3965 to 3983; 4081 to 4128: 3.1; 12.5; 13.2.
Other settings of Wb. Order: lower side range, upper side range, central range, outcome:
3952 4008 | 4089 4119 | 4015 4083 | -0.160 mag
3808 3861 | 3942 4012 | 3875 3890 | 0.069 mag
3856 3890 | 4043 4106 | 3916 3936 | 0.067 mag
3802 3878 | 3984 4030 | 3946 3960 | 0.097 mag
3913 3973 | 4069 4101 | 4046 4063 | -0.104 mag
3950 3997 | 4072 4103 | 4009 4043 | -0.128 mag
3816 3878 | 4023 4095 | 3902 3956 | 0.018 mag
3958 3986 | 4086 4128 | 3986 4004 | -0.242 mag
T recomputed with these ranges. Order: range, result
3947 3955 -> 13.3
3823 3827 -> 13.3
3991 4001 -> 14.7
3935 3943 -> 13.3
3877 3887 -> 11.4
